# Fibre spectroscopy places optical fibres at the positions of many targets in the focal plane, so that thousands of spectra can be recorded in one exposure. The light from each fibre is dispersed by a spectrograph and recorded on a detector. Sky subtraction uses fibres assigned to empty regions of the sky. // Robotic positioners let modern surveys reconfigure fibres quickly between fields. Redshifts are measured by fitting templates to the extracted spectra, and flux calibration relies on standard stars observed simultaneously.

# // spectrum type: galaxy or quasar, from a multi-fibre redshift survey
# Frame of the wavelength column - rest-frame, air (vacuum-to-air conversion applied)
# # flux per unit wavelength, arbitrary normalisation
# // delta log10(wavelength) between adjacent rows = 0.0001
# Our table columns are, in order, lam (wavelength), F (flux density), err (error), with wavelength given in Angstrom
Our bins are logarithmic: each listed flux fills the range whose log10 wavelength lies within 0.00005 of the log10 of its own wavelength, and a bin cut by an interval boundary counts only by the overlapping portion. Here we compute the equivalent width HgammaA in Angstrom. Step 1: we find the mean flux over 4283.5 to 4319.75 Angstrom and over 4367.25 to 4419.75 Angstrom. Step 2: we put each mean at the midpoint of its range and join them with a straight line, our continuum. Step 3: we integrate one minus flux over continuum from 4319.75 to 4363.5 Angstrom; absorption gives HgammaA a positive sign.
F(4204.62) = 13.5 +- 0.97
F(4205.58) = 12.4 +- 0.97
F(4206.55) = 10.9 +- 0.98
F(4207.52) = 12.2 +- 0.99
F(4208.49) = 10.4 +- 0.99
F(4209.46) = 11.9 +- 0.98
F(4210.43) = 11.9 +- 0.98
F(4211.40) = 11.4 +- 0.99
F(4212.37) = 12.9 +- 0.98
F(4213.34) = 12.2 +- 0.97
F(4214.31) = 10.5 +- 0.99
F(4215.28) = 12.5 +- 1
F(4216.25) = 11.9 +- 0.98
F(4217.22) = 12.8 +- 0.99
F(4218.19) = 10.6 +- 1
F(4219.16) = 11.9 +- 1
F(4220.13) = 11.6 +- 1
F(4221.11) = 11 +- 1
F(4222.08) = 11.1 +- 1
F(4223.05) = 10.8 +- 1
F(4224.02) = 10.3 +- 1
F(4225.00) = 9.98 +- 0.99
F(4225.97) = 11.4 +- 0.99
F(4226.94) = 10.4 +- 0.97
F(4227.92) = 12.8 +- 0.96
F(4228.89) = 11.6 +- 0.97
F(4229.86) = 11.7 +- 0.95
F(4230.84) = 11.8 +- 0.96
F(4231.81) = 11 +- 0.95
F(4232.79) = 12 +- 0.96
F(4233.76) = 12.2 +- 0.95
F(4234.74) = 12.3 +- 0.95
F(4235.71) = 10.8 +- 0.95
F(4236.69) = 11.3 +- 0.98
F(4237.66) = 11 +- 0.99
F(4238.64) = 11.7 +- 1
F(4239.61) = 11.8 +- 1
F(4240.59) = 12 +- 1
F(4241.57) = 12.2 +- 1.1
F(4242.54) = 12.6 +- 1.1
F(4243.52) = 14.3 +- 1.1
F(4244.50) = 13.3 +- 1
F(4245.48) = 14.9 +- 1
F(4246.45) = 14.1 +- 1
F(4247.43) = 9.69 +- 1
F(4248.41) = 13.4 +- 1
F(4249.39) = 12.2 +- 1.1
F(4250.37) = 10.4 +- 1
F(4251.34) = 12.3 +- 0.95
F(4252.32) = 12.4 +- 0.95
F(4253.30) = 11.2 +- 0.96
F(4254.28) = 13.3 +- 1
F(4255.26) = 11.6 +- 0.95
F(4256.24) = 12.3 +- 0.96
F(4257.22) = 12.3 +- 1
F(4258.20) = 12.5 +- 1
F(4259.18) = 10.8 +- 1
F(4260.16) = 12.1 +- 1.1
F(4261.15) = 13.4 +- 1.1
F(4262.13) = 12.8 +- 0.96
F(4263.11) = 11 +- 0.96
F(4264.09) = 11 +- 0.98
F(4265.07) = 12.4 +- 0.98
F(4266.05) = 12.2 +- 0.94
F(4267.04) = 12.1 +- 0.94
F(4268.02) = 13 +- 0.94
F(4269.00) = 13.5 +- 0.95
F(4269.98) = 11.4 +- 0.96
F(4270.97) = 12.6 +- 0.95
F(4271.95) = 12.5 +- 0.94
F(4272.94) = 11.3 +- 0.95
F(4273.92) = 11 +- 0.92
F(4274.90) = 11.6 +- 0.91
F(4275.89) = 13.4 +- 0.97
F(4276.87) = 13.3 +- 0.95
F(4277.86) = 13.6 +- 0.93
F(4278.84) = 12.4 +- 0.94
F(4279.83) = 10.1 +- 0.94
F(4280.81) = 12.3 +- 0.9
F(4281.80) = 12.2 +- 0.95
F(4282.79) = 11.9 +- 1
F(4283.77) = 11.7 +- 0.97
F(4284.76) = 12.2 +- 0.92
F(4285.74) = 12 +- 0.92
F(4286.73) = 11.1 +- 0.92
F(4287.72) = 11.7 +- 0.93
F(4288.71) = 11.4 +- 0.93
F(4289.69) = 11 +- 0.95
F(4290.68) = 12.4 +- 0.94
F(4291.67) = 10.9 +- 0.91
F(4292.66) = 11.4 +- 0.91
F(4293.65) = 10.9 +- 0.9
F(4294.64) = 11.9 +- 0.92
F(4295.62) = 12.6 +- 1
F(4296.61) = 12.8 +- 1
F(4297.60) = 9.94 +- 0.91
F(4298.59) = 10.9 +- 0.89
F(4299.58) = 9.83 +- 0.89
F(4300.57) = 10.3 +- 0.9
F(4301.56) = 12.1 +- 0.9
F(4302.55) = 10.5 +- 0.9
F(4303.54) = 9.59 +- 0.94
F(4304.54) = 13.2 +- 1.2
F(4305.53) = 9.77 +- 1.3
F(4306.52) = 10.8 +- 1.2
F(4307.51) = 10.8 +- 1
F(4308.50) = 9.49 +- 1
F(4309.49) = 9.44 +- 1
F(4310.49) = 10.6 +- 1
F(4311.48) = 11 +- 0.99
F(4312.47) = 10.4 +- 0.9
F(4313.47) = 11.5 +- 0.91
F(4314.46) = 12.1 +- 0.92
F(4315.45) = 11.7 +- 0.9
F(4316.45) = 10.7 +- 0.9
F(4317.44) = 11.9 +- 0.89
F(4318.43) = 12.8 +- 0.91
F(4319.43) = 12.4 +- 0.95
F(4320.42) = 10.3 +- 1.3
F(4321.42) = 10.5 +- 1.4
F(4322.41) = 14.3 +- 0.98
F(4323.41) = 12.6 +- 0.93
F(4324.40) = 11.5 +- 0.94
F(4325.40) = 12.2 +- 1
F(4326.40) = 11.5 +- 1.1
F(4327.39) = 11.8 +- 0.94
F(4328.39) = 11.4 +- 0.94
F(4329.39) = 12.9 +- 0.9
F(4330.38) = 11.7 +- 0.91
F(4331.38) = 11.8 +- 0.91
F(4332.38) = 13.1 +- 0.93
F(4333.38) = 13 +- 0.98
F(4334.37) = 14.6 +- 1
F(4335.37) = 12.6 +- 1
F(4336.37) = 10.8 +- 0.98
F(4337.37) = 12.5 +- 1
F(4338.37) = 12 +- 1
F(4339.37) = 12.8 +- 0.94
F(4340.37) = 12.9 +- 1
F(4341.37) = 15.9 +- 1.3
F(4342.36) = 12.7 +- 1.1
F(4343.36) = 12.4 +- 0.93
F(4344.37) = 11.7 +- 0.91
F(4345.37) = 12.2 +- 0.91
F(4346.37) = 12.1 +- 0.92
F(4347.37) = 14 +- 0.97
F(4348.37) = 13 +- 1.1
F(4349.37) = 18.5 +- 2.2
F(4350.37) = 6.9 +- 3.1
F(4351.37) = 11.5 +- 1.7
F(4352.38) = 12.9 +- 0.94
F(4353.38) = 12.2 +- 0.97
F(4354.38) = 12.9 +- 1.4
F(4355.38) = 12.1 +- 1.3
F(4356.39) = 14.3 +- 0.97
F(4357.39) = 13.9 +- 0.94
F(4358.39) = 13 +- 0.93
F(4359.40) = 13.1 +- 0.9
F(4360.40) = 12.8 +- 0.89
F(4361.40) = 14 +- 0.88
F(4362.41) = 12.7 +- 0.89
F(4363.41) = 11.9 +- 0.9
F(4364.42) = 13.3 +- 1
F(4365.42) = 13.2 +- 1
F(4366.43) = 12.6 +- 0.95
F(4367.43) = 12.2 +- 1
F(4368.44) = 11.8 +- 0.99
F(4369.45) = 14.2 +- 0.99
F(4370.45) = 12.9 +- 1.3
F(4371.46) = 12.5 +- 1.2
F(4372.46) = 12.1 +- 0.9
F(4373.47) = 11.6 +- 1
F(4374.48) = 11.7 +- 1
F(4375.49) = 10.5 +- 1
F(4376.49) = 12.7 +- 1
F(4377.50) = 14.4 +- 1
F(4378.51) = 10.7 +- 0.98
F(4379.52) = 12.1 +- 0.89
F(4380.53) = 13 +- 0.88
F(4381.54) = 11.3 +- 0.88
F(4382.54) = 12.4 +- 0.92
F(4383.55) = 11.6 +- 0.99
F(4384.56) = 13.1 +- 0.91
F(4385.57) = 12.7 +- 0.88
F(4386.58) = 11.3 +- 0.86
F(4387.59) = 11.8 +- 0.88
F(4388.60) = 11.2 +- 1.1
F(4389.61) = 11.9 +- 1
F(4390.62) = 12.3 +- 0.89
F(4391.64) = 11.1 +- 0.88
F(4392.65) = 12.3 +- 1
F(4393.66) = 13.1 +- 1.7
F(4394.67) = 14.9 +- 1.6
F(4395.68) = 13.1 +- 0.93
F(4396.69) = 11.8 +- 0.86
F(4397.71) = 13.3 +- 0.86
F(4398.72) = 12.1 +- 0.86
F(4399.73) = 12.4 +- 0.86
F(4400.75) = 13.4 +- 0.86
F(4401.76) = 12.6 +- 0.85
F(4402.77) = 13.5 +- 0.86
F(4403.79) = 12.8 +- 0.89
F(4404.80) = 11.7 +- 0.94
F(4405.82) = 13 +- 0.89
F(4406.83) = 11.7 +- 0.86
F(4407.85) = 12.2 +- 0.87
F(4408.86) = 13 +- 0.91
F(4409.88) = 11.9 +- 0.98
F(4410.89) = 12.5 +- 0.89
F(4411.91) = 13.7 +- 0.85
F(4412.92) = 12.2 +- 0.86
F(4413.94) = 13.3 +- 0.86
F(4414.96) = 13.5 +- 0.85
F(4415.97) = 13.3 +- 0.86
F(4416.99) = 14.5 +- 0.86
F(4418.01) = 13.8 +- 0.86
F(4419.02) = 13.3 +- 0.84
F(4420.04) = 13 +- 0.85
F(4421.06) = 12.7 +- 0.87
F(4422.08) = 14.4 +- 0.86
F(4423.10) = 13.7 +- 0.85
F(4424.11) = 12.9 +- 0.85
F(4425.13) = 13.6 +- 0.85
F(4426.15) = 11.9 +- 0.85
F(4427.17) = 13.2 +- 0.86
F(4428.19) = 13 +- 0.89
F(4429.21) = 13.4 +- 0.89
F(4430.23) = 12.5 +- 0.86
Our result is -2.9 Angstrom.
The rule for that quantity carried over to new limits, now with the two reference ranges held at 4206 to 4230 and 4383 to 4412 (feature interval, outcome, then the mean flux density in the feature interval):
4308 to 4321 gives 1.0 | 11.1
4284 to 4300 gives 0.6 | 11.4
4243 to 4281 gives -1.9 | 12.3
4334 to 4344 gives -0.6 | 12.9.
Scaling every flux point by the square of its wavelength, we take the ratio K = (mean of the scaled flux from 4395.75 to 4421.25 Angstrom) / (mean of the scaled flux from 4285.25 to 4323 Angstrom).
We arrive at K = 1.2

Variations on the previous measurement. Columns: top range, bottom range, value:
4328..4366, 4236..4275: 1.09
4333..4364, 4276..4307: 1.14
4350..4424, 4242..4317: 1.13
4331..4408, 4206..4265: 1.13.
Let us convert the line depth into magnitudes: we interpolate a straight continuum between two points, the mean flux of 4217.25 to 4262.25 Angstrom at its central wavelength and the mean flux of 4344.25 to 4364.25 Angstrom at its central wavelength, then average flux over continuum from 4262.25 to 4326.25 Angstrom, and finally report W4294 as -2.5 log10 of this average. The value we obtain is 0.07 mag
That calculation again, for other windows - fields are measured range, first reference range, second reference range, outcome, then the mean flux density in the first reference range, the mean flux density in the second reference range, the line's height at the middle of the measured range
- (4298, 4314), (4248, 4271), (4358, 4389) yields 0.15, 12.2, 12.4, 12.3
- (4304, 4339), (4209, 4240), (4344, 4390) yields 0.04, 11.5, 12.5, 12.2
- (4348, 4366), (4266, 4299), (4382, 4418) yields -0.05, 11.9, 12.6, 12.4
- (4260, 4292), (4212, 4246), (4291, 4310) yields -0.08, 11.8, 10.9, 11.2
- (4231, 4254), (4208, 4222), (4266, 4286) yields -0.02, 11.7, 12.2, 11.9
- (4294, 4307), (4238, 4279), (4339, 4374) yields 0.13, 12.3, 12.8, 12.5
